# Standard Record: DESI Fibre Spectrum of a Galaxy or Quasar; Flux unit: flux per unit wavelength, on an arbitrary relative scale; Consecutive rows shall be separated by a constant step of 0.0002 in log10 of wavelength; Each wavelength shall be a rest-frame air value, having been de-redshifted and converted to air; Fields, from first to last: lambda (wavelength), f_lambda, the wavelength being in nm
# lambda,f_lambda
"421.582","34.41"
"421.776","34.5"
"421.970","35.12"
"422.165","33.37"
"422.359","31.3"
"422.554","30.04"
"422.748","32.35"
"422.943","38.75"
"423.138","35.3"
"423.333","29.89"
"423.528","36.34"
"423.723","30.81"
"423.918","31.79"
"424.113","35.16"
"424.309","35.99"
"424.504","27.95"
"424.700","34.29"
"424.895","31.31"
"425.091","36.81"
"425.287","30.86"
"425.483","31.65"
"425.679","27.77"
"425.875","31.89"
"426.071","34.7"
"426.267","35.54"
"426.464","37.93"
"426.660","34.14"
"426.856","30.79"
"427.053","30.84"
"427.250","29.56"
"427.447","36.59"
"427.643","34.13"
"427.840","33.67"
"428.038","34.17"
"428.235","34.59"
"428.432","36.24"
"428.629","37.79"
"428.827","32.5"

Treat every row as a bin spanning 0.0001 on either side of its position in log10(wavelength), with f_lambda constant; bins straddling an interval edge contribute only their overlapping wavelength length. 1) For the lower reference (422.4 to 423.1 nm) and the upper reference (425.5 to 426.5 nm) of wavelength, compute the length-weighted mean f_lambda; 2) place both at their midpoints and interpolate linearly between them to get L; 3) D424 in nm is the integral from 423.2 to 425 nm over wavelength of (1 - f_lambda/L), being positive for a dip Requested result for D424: 0.04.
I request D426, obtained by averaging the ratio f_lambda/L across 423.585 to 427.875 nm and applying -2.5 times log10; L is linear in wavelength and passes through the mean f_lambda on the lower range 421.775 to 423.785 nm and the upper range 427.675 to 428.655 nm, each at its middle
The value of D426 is 0.04 mag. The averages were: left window 33.4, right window 35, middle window 32.9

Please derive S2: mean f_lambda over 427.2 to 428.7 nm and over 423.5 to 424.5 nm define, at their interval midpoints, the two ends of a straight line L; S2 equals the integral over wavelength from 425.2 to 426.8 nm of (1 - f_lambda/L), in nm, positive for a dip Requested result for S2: 0.05 nm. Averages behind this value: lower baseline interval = 33.3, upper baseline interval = 34.7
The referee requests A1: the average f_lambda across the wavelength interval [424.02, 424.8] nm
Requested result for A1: 33.3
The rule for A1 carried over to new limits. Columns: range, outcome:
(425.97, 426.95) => 34.7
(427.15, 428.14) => 33.6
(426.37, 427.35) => 32.6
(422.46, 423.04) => 33.8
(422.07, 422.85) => 31.8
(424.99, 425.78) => 31.7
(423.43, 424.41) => 34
